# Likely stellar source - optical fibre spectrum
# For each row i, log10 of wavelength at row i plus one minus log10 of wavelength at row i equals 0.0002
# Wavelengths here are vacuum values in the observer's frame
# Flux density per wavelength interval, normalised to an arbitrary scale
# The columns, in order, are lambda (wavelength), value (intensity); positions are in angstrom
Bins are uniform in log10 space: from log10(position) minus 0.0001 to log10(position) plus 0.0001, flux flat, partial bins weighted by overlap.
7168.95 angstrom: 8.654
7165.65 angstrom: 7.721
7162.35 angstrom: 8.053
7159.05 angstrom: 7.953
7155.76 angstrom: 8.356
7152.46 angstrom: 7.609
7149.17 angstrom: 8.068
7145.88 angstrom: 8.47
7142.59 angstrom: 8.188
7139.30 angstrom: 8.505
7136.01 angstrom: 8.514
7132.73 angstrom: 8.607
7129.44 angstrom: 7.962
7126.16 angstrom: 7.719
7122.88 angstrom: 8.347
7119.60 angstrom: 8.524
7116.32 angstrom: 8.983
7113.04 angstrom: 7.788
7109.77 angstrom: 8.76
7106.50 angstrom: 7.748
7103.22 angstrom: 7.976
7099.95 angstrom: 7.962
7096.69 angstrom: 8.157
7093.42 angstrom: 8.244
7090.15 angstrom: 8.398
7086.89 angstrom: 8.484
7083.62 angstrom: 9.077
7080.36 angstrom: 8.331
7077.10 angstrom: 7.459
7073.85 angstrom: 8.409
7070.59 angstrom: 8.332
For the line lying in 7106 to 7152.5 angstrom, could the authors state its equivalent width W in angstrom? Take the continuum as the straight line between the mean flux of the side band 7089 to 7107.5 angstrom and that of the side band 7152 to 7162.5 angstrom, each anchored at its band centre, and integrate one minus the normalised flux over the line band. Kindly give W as -1.4 angstrom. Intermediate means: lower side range 8.08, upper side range 8.03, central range 8.29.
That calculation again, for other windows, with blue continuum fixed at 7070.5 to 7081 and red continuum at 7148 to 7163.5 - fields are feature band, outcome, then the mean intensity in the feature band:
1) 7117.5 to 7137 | -0.6 angstrom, 8.29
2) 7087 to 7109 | -0.2 angstrom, 8.14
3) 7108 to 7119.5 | -0.6 angstrom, 8.51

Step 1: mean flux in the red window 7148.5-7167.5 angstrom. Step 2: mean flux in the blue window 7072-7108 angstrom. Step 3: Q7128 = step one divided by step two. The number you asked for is 1.0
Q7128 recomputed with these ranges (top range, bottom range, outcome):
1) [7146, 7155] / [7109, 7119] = 0.94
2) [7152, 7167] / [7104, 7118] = 0.96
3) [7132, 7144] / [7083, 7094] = 0.99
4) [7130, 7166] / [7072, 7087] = 0.98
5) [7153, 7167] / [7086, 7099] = 0.96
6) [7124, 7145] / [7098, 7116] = 1.02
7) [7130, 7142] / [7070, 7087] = 1.01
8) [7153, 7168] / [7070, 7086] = 0.96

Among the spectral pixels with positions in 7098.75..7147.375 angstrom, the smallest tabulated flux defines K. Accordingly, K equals 7.719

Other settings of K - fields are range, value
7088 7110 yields 7.748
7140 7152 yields 8.068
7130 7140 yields 8.505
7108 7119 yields 7.788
